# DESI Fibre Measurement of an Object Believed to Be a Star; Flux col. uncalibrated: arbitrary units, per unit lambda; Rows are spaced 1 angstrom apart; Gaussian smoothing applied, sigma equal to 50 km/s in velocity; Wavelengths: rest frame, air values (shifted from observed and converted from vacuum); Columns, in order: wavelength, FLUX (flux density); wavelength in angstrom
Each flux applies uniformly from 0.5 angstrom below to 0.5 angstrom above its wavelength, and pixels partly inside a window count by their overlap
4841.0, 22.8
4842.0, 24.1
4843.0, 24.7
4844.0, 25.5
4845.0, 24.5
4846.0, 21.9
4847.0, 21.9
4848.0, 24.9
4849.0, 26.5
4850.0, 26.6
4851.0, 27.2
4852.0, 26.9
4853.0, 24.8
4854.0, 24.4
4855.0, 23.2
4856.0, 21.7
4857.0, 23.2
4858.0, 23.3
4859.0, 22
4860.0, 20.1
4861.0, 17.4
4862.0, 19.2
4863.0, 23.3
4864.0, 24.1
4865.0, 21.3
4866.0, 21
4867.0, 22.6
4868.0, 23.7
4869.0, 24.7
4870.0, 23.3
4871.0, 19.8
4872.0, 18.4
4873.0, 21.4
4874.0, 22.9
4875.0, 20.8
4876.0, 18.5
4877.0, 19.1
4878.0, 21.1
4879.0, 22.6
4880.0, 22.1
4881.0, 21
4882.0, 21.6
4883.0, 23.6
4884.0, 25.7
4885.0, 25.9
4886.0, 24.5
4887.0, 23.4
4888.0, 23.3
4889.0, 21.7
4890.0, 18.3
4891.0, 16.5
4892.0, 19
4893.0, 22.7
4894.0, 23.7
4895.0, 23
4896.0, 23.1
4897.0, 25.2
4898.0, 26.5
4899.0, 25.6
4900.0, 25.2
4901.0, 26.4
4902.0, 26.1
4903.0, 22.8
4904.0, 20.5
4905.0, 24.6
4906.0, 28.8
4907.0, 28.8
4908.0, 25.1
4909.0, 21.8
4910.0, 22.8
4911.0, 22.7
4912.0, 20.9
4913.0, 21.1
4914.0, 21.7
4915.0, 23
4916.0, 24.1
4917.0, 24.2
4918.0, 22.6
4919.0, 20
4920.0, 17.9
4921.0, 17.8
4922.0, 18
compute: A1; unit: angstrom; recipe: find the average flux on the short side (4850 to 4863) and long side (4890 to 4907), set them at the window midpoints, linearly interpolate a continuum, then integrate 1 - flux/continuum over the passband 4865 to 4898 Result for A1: 1.9 angstrom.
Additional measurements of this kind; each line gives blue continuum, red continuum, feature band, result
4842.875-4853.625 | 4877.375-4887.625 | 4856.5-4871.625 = 1.40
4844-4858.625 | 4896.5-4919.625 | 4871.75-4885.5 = 1.32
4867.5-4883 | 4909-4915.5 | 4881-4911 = -2.51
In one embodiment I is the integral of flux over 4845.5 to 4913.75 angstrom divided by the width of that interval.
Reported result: 22.9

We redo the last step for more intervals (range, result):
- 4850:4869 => 22.9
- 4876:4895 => 21.9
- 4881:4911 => 23.6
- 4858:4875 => 21.6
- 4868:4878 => 21.1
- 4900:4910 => 24.9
